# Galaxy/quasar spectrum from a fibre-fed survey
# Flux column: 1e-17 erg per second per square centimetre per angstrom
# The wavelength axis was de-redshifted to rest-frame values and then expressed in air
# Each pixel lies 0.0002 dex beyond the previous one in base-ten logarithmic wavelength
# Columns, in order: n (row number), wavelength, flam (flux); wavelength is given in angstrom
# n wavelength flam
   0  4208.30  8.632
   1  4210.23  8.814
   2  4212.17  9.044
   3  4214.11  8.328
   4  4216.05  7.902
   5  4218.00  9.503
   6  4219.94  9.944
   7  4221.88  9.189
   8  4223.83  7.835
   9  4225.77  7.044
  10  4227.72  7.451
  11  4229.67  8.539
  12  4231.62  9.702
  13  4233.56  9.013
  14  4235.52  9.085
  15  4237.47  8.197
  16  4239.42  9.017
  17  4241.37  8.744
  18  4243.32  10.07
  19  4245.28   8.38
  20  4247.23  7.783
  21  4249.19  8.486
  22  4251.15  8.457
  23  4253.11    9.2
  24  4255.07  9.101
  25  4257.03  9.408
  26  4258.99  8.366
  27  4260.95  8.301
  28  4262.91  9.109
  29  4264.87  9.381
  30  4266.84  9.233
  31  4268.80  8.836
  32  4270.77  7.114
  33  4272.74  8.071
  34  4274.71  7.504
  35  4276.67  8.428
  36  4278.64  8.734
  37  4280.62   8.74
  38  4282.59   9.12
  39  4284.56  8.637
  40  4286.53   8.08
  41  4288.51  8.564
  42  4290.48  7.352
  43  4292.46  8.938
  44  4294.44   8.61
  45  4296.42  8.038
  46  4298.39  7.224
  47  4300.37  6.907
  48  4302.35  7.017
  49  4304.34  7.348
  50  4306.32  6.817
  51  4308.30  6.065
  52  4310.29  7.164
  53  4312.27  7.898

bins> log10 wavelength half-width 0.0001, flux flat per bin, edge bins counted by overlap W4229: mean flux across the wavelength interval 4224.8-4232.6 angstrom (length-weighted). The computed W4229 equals 8.19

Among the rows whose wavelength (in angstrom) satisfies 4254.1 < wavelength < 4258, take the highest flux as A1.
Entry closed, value 9.408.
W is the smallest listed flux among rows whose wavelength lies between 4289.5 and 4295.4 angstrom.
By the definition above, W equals 7.352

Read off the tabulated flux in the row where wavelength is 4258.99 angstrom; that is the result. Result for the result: 8.366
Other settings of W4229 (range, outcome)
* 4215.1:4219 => 8.71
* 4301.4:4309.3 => 6.8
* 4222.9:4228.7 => 7.44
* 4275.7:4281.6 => 8.62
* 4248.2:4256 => 8.8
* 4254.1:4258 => 9.25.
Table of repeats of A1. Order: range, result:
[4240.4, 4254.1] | 10.07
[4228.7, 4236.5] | 9.702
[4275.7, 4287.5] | 9.12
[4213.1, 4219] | 9.503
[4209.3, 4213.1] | 9.044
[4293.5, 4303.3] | 8.61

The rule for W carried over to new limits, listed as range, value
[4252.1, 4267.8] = 8.301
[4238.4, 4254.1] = 7.783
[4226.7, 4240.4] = 7.451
